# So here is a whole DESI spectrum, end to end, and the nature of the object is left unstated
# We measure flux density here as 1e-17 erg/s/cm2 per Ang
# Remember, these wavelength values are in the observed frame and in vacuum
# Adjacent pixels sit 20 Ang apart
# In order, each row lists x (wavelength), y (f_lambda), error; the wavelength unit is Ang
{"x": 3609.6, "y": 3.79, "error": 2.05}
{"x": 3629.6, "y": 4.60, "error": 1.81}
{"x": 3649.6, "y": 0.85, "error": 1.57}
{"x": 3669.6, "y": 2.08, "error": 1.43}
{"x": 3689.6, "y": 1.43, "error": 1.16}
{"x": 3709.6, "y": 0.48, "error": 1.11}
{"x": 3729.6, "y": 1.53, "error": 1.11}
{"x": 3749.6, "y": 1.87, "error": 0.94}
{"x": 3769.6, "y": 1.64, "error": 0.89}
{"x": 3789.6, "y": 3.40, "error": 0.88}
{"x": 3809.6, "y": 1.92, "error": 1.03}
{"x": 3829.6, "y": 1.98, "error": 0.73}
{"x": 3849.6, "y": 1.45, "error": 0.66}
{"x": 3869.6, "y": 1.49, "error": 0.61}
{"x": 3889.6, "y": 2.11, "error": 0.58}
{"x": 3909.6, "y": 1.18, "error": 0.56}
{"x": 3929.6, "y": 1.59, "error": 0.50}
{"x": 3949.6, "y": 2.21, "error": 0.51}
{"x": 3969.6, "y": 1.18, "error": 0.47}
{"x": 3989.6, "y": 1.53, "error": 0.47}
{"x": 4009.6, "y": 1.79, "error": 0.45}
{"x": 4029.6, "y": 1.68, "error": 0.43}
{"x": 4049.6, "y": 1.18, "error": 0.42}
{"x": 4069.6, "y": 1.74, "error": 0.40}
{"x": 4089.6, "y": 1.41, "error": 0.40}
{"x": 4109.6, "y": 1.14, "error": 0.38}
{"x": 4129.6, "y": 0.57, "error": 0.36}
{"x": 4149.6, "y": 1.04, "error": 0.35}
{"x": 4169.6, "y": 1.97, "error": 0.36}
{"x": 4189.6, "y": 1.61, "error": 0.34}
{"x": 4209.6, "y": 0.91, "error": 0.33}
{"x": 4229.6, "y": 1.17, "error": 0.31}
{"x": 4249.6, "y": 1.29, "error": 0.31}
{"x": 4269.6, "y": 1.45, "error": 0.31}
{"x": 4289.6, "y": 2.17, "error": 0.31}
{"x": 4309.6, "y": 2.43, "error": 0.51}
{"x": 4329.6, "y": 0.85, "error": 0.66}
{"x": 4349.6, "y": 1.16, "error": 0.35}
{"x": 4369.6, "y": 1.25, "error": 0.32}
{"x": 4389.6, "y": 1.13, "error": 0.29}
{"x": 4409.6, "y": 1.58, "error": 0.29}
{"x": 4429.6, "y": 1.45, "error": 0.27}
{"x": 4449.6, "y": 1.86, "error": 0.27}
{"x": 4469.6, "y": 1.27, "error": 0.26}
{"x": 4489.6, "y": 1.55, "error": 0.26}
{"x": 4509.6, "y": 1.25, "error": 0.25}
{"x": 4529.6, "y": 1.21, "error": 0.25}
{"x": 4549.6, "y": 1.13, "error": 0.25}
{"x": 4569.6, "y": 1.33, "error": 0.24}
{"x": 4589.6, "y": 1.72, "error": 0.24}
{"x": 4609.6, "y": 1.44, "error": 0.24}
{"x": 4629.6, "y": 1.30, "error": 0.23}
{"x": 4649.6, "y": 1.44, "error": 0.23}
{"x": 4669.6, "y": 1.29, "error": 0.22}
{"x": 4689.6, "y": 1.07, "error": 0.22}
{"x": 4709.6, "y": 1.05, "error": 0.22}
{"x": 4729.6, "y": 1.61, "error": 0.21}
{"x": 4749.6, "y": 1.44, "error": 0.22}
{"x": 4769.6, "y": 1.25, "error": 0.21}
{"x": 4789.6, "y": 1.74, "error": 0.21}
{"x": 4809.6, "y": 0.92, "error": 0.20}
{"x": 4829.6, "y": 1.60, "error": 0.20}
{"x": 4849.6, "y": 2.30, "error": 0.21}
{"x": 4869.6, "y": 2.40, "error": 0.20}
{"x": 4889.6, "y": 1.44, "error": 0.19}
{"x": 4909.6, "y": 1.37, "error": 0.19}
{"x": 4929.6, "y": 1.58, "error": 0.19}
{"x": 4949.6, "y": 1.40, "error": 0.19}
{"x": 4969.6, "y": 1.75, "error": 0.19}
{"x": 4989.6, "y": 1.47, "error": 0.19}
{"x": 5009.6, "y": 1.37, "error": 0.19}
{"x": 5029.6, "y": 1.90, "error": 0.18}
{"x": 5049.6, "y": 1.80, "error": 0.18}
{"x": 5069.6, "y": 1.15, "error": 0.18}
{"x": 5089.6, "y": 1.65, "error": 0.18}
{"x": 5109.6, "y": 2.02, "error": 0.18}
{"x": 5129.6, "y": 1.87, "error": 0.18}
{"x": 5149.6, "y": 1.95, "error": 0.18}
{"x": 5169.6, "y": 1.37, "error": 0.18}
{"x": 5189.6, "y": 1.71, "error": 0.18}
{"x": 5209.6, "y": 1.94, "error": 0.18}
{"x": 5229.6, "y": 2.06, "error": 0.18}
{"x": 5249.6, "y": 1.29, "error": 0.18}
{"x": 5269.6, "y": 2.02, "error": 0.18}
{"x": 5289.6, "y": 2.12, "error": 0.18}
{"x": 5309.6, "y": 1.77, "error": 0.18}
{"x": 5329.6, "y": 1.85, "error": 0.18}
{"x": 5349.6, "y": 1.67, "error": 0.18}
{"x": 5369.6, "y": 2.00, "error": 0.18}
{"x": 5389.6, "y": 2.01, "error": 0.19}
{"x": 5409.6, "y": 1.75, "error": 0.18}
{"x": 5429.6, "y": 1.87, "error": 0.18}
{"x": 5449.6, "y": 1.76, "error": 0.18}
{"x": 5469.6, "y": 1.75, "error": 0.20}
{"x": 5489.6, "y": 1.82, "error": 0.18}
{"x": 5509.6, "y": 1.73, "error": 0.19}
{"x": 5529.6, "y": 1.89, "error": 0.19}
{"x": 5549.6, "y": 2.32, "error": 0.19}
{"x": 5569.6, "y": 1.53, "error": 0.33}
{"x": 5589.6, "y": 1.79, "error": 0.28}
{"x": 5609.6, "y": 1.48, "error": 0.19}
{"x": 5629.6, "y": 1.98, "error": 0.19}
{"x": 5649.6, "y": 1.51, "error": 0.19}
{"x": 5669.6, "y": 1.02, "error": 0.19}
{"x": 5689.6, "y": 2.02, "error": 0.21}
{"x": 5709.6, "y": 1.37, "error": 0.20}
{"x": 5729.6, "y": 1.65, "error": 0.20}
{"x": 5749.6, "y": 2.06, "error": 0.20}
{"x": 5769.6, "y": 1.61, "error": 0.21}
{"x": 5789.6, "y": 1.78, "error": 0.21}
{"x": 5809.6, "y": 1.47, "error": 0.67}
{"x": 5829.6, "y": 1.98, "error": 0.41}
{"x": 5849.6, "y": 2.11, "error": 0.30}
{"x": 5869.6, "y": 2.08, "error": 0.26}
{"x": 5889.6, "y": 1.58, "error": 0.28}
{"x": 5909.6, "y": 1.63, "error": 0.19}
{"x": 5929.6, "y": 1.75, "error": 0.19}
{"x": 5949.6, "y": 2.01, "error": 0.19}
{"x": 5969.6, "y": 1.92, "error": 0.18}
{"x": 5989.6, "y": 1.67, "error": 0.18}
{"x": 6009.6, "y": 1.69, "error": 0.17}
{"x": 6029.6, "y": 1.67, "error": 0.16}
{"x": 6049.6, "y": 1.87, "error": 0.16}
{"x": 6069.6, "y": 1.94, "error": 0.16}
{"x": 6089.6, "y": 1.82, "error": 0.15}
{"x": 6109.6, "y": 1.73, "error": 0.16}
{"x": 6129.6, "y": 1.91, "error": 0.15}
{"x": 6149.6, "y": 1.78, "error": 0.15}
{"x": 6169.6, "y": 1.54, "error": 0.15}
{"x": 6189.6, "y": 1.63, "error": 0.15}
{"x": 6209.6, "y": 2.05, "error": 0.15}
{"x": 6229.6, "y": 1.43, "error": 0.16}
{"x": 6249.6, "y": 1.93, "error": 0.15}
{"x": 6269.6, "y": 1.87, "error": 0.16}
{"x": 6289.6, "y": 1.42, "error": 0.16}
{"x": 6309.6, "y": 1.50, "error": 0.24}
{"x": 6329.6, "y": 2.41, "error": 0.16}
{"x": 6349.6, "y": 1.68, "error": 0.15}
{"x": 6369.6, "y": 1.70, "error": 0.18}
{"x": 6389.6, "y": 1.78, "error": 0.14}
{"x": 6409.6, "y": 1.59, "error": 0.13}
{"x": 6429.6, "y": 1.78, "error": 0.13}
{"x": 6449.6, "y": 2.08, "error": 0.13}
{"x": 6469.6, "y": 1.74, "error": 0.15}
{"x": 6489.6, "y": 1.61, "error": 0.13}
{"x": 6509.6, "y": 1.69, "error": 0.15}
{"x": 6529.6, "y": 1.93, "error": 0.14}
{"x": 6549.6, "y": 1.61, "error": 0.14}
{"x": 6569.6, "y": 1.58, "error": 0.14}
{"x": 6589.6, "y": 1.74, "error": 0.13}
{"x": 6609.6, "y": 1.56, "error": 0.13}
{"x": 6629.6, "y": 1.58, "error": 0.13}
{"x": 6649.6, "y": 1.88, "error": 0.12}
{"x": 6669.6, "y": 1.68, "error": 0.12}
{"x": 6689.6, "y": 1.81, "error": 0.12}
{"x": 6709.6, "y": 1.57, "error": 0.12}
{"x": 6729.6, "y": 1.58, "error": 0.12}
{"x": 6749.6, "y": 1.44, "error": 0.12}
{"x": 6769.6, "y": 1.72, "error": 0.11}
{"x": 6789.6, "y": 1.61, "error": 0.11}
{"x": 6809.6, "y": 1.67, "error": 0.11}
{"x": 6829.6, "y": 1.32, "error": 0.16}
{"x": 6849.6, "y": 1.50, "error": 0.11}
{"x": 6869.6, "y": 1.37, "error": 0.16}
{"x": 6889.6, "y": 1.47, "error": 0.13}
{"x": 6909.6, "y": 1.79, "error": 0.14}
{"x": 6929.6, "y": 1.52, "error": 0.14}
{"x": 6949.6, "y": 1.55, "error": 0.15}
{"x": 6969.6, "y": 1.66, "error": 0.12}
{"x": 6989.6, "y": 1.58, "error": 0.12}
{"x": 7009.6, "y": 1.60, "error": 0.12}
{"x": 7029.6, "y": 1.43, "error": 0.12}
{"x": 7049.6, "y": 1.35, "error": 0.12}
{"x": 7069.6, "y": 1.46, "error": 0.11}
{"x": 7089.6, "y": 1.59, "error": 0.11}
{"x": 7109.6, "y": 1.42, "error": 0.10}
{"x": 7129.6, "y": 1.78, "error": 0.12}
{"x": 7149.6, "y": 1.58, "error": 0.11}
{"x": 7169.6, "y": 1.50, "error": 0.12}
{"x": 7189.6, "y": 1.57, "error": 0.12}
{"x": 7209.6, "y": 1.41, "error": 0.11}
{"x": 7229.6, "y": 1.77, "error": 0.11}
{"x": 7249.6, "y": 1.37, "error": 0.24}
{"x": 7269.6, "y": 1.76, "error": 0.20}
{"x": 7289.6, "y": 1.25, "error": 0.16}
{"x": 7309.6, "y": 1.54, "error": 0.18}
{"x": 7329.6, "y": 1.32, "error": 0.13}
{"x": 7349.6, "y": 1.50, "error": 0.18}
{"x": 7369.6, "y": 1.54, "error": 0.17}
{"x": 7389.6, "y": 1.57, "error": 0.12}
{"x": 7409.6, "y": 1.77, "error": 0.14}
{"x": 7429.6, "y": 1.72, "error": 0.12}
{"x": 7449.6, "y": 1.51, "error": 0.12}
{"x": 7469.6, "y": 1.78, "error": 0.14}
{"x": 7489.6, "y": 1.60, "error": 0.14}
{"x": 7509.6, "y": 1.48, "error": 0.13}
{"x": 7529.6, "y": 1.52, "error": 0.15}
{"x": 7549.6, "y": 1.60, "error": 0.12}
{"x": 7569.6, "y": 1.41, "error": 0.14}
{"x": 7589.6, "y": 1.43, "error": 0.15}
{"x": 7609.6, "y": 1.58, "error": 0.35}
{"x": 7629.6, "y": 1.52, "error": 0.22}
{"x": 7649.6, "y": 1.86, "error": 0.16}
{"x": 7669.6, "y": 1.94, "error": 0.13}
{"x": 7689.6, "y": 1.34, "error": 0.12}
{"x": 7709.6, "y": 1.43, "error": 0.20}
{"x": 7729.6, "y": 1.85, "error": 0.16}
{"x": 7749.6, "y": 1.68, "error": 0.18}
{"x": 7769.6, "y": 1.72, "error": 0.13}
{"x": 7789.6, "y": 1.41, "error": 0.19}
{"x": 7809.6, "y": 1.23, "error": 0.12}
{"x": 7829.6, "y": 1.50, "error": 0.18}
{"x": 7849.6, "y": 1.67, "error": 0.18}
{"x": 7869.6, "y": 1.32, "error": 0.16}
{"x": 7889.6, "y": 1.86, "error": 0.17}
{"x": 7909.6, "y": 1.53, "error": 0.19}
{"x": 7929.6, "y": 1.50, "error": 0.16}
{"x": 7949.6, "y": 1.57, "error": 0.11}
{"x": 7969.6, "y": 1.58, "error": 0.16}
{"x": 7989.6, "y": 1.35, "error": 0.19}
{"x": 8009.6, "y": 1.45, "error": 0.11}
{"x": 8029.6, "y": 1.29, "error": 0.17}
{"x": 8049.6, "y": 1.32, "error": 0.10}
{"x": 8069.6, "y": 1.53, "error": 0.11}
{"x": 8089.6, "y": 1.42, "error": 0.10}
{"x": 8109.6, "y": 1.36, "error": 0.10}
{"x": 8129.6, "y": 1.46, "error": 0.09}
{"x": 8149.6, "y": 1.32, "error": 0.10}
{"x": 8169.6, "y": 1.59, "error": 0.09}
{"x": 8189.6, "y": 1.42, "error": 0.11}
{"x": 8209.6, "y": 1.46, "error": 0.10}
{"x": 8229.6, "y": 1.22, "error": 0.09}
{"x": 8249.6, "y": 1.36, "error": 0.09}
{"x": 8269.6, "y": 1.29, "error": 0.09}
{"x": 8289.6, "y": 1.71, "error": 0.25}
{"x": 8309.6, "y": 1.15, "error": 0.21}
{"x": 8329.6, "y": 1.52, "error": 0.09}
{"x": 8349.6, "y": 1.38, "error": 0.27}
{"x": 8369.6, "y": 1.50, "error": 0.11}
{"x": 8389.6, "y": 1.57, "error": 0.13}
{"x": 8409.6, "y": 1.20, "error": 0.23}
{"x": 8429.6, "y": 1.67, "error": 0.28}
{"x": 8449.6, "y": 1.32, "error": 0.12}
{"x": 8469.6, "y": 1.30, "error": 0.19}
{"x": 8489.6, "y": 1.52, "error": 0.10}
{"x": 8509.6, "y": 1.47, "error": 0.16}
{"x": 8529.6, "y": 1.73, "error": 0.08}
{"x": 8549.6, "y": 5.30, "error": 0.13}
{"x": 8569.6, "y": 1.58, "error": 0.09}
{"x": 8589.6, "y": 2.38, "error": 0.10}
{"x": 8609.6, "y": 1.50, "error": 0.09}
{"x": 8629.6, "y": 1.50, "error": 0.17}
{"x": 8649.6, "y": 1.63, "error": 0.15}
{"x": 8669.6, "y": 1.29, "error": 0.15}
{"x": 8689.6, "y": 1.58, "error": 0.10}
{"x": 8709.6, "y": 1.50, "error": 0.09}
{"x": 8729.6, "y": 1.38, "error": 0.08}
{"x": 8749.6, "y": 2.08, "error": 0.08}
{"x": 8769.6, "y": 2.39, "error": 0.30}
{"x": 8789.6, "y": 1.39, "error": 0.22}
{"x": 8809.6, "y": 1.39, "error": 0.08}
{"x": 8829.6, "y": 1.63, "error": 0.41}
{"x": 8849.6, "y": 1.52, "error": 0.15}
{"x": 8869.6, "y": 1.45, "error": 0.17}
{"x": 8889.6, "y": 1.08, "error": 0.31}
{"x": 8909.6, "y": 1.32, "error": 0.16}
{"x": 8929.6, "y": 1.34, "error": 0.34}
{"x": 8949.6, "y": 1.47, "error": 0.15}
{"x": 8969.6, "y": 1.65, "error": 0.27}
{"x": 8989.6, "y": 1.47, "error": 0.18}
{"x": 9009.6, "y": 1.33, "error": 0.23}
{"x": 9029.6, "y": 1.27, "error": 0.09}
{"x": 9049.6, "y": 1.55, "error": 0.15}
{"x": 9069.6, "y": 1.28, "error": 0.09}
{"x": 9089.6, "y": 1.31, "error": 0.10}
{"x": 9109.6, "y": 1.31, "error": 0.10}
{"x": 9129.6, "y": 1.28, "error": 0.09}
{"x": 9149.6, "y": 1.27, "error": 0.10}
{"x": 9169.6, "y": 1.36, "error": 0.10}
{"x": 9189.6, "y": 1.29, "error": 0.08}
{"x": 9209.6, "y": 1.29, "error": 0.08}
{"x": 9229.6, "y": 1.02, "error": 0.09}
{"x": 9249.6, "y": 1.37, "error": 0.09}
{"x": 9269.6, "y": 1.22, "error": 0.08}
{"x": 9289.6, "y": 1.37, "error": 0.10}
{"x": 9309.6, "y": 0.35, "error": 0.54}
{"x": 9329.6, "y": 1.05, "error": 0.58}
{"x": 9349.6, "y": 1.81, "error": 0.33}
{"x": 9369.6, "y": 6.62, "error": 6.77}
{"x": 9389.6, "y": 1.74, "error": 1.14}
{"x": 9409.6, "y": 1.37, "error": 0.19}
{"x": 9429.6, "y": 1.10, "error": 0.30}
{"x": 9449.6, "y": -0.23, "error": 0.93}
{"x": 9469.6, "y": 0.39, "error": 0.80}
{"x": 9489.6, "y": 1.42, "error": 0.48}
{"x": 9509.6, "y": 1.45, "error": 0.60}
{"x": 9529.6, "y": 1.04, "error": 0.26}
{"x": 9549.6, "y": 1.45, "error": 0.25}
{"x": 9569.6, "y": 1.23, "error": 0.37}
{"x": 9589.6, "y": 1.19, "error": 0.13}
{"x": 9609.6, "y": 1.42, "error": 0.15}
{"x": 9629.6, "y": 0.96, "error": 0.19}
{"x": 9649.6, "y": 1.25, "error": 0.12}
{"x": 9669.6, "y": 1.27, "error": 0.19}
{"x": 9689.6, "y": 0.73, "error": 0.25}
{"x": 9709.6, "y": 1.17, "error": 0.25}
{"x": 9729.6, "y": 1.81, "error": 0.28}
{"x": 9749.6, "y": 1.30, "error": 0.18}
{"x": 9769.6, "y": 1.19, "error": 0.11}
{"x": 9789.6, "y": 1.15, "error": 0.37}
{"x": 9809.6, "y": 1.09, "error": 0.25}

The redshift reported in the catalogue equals 0.30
